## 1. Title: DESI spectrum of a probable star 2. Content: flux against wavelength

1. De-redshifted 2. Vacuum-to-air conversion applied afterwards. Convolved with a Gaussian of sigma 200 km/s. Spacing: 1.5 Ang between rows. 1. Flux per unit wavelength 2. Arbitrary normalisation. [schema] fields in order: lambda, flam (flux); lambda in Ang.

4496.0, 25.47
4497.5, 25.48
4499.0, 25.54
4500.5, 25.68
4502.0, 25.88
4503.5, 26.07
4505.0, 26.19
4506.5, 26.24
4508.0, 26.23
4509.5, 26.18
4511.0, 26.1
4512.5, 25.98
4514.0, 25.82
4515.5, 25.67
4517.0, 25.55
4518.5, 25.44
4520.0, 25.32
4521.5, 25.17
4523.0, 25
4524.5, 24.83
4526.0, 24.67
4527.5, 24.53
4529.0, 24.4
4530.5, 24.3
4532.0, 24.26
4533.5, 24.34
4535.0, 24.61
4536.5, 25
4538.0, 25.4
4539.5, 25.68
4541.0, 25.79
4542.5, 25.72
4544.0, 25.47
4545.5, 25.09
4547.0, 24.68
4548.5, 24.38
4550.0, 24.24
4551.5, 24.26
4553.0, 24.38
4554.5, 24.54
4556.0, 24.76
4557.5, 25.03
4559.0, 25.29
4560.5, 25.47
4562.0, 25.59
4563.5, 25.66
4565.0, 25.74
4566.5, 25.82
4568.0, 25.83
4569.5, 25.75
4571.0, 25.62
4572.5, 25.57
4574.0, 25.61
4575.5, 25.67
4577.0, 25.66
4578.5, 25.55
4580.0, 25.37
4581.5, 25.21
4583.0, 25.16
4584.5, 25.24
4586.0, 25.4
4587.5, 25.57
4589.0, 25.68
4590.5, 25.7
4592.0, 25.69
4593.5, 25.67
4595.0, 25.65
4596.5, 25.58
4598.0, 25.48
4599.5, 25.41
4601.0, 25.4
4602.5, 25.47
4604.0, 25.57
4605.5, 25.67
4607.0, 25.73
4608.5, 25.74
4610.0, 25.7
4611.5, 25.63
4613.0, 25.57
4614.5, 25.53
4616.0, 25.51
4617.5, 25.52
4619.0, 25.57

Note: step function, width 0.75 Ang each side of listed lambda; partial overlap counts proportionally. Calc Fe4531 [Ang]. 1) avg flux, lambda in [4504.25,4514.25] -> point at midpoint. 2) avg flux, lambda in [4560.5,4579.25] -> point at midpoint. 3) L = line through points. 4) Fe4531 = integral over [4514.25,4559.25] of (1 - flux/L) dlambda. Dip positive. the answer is 1.7 Ang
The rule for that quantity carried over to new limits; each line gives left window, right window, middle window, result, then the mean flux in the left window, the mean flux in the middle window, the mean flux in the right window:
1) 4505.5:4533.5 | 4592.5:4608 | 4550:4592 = 0.18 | 25.3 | 25.4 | 25.6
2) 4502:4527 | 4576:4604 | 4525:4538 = 0.53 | 25.6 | 24.6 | 25.5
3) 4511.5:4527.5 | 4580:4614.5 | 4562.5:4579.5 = -0.14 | 25.3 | 25.7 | 25.5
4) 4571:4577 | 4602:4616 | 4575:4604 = 0.13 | 25.6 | 25.5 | 25.6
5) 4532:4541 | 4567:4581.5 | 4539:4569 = 0.14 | 25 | 25.2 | 25.6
